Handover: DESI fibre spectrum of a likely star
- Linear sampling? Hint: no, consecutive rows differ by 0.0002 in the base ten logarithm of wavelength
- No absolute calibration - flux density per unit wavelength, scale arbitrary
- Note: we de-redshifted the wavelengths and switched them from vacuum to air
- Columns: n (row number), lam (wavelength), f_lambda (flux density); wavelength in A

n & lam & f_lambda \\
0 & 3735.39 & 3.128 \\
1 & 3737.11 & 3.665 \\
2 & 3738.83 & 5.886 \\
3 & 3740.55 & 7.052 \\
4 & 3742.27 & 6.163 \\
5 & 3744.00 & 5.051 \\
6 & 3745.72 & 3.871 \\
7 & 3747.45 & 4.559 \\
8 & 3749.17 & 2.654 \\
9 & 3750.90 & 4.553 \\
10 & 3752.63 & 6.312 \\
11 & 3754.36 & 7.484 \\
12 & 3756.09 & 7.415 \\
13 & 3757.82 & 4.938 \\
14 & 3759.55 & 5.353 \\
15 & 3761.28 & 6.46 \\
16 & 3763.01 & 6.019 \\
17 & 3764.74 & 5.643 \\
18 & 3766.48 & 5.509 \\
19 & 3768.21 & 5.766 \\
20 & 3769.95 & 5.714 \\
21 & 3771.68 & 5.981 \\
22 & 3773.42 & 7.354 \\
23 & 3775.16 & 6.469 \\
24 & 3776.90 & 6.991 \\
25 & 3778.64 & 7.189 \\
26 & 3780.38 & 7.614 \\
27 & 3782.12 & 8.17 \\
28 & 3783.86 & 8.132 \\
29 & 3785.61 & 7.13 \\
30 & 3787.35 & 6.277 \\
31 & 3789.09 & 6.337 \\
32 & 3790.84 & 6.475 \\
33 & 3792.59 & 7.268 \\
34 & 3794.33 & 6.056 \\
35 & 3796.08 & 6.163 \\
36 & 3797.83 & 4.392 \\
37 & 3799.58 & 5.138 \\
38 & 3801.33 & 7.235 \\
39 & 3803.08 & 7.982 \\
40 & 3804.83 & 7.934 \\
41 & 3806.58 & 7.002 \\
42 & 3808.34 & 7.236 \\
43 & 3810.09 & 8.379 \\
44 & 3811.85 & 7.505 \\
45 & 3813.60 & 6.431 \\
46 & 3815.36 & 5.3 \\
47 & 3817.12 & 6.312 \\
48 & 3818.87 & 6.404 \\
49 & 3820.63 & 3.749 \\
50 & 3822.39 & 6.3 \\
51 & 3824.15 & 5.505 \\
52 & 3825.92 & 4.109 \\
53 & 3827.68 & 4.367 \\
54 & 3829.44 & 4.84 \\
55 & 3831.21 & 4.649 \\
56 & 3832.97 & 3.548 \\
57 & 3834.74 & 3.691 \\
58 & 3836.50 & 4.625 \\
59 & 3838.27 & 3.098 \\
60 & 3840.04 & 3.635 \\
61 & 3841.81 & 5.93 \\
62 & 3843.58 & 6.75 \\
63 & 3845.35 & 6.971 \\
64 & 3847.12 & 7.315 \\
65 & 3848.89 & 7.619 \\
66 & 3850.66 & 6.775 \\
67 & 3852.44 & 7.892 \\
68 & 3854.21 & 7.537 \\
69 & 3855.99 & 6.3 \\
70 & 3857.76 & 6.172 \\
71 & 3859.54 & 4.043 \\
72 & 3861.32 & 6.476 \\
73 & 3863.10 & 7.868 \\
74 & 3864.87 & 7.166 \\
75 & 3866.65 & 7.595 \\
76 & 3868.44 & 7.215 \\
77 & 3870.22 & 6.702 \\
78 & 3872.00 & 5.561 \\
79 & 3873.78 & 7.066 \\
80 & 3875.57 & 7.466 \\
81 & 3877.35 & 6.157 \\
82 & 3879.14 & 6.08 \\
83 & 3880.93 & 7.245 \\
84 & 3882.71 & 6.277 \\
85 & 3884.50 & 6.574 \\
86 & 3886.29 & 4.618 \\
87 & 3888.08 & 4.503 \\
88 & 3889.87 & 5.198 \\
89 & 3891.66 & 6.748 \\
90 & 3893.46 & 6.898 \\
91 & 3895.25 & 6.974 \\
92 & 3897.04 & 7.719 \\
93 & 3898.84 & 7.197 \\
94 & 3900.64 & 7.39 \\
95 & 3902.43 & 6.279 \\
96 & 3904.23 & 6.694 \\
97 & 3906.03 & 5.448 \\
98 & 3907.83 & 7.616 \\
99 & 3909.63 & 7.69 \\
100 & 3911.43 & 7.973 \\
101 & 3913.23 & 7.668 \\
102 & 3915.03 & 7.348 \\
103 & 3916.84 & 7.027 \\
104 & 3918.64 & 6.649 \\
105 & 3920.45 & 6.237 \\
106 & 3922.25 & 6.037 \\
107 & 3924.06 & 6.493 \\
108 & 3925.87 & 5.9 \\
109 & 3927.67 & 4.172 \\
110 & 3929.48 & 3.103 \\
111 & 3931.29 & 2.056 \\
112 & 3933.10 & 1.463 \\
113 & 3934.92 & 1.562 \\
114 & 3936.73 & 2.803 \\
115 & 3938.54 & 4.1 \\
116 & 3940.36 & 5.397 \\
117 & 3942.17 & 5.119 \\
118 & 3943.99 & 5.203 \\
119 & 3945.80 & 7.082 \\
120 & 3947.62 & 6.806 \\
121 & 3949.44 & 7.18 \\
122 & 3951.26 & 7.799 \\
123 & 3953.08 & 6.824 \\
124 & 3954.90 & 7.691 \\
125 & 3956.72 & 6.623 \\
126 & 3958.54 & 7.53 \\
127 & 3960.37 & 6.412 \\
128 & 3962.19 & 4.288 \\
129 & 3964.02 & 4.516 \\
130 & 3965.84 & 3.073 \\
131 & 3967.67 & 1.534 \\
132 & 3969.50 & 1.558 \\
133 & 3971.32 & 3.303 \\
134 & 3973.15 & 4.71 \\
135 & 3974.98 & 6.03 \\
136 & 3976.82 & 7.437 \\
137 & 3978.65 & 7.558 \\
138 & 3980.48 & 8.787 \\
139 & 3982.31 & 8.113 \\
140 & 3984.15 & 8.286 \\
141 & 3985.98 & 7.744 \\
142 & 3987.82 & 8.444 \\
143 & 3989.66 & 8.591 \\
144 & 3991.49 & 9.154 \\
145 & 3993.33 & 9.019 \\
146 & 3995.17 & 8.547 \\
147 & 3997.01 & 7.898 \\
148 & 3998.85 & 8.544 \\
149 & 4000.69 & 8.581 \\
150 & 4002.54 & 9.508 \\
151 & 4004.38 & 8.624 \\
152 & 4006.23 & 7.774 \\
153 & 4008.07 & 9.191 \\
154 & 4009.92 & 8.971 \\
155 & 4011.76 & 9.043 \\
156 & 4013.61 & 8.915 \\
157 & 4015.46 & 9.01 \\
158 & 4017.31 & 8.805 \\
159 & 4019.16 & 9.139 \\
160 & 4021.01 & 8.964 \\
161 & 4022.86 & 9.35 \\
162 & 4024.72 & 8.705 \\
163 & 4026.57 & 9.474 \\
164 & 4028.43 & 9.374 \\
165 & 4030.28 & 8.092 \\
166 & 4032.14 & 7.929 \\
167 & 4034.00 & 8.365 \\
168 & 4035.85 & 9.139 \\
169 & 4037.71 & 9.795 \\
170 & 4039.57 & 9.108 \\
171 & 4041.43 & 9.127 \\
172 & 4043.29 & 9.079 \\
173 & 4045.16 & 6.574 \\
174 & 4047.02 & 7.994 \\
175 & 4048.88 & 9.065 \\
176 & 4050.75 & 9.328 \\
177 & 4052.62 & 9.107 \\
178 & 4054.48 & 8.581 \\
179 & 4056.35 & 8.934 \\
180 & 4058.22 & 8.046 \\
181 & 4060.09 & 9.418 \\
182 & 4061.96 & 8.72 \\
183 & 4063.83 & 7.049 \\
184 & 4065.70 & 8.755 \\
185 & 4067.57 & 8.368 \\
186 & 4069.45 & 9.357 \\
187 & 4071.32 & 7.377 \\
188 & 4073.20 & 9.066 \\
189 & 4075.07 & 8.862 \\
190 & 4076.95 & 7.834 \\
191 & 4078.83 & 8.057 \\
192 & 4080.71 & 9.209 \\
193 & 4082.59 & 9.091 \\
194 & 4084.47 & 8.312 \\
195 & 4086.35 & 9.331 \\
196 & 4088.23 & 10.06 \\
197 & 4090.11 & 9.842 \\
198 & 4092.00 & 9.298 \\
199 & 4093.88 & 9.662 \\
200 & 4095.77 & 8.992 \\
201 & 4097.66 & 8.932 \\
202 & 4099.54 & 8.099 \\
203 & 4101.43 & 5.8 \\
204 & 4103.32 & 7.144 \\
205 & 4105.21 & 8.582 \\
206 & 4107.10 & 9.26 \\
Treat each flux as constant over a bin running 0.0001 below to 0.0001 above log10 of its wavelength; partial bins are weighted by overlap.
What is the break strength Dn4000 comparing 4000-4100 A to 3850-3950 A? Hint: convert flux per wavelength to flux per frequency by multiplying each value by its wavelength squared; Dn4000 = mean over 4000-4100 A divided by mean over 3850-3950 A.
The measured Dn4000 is 1.56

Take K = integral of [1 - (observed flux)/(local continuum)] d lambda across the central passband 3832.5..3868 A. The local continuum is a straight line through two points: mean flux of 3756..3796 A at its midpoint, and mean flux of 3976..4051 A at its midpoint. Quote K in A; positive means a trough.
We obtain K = 5.4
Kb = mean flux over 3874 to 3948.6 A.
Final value 5.88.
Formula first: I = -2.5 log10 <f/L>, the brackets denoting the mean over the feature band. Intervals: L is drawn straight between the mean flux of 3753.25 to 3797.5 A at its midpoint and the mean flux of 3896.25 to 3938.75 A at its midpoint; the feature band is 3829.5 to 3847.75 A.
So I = 0.230 mag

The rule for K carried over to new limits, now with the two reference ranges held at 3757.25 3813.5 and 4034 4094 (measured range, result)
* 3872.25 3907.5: 4.7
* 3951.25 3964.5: 2.5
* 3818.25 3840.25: 7.8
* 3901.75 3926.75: 2.7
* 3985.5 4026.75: -2.2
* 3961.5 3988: 8.1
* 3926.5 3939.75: 8.3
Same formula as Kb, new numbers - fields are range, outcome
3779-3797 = 6.96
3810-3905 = 6.12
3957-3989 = 5.88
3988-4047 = 8.77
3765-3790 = 6.73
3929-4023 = 6.69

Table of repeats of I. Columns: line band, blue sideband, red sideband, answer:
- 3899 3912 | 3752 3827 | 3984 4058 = 0.09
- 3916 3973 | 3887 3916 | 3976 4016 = 0.45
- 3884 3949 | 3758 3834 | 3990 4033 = 0.30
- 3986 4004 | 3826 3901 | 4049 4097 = -0.11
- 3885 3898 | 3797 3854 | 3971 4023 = 0.12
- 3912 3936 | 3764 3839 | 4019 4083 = 0.40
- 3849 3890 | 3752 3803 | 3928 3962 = -0.12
